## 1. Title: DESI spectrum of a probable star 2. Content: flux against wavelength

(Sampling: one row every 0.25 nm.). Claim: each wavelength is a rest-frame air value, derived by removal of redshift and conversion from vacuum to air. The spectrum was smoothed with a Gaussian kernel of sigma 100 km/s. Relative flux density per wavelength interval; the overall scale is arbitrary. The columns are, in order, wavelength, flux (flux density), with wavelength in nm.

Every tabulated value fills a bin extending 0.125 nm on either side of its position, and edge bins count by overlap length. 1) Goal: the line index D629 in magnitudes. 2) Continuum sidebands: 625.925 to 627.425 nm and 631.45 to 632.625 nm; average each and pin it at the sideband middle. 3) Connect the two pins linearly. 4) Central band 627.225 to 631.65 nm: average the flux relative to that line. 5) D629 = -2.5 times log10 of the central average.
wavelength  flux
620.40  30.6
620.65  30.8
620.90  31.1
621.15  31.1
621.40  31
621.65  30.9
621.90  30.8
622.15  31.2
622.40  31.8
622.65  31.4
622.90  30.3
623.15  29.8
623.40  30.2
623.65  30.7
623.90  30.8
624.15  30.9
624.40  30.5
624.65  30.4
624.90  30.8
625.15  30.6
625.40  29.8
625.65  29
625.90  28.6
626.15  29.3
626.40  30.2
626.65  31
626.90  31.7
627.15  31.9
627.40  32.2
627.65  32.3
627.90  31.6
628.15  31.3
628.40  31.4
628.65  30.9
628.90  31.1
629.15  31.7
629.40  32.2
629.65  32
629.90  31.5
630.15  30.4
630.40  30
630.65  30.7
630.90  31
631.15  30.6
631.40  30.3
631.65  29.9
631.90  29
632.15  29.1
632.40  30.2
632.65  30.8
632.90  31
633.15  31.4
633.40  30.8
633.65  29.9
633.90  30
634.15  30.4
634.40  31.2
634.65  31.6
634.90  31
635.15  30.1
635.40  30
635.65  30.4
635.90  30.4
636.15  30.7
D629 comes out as -0.03 mag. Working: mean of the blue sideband 30.8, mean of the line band 31.2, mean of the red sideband 29.7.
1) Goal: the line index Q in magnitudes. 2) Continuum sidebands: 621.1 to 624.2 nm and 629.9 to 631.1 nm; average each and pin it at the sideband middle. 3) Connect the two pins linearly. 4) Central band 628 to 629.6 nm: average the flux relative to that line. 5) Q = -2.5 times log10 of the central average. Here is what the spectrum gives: -0.03 mag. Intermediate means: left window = 30.8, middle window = 31.5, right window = 30.6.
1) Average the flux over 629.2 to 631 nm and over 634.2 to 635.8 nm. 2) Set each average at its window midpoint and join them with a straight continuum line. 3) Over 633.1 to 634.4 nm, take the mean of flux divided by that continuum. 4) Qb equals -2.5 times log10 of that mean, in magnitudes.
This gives 0.01 mag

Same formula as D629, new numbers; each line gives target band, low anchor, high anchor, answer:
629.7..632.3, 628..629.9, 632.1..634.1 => 0.024 mag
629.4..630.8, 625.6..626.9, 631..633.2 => -0.033 mag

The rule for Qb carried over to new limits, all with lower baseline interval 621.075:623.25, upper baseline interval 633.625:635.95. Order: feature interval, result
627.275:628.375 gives -0.04 mag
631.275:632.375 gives 0.04 mag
